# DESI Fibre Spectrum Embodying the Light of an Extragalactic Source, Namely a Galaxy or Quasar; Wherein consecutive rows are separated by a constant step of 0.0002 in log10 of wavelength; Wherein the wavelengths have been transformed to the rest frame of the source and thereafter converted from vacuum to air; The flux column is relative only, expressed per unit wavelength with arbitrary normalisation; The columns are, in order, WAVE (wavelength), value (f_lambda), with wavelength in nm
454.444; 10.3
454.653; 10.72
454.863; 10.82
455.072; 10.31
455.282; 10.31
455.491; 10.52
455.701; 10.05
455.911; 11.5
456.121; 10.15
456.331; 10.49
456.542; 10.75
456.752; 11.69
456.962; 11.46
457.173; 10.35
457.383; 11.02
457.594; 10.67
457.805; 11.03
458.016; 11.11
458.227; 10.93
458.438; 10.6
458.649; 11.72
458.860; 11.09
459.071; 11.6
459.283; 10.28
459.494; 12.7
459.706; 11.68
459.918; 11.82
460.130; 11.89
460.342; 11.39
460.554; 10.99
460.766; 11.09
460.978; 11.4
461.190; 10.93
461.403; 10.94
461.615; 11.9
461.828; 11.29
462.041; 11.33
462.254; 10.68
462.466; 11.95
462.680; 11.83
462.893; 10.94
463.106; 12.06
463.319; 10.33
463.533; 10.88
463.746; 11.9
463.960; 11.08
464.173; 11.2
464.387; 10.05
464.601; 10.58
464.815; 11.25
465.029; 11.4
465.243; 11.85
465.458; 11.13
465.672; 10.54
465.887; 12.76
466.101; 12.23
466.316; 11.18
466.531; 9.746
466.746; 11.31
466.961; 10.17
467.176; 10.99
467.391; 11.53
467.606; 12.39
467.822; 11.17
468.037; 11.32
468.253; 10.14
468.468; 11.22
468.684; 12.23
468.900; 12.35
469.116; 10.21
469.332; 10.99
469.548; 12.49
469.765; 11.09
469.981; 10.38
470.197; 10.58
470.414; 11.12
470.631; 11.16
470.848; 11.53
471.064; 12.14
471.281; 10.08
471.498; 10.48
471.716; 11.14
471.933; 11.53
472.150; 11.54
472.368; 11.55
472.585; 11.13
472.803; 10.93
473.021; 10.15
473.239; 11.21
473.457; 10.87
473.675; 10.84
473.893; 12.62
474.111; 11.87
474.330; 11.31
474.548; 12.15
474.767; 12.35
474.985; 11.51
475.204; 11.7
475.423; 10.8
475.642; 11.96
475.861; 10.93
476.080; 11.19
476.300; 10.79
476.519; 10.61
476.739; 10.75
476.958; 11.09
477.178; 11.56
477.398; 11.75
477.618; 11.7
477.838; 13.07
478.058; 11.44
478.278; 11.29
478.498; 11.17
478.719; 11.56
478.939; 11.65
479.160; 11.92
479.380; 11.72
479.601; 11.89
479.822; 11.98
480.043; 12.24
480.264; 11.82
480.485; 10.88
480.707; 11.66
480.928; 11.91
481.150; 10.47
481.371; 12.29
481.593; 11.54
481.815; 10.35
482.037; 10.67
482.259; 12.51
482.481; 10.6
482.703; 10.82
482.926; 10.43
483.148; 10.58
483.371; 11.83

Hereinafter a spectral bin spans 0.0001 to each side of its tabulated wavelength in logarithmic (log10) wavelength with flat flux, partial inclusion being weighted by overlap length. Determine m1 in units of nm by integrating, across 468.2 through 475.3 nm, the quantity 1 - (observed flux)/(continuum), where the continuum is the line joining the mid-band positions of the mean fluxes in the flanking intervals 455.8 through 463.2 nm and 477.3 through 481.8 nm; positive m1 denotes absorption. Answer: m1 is 0.12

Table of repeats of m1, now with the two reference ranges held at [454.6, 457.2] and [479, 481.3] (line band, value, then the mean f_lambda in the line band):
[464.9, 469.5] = -0.06 nm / 11.3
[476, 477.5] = 0.06 nm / 11.1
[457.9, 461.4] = -0.15 nm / 11.3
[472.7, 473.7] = 0.05 nm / 10.8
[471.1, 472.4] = 0.03 nm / 11.1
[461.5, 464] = -0.09 nm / 11.4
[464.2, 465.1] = 0.02 nm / 10.8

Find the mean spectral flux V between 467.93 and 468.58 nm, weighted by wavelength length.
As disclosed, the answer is 10.9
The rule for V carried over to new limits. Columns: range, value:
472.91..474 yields 11.1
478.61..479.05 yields 11.6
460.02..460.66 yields 11.4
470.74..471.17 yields 11.9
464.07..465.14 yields 10.9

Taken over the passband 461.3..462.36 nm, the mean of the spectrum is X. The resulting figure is 11.2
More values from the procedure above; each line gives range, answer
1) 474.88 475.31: 11.6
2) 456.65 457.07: 11.6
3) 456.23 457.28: 10.9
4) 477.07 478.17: 11.9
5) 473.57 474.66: 11.8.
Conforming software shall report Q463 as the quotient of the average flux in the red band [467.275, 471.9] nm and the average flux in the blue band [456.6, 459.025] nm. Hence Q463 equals 1.01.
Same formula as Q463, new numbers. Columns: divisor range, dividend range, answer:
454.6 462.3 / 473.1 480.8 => 1.04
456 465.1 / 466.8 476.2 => 1.01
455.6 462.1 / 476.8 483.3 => 1.03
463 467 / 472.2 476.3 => 1.02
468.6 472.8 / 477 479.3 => 1.04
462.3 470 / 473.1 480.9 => 1.03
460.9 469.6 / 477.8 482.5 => 1.03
